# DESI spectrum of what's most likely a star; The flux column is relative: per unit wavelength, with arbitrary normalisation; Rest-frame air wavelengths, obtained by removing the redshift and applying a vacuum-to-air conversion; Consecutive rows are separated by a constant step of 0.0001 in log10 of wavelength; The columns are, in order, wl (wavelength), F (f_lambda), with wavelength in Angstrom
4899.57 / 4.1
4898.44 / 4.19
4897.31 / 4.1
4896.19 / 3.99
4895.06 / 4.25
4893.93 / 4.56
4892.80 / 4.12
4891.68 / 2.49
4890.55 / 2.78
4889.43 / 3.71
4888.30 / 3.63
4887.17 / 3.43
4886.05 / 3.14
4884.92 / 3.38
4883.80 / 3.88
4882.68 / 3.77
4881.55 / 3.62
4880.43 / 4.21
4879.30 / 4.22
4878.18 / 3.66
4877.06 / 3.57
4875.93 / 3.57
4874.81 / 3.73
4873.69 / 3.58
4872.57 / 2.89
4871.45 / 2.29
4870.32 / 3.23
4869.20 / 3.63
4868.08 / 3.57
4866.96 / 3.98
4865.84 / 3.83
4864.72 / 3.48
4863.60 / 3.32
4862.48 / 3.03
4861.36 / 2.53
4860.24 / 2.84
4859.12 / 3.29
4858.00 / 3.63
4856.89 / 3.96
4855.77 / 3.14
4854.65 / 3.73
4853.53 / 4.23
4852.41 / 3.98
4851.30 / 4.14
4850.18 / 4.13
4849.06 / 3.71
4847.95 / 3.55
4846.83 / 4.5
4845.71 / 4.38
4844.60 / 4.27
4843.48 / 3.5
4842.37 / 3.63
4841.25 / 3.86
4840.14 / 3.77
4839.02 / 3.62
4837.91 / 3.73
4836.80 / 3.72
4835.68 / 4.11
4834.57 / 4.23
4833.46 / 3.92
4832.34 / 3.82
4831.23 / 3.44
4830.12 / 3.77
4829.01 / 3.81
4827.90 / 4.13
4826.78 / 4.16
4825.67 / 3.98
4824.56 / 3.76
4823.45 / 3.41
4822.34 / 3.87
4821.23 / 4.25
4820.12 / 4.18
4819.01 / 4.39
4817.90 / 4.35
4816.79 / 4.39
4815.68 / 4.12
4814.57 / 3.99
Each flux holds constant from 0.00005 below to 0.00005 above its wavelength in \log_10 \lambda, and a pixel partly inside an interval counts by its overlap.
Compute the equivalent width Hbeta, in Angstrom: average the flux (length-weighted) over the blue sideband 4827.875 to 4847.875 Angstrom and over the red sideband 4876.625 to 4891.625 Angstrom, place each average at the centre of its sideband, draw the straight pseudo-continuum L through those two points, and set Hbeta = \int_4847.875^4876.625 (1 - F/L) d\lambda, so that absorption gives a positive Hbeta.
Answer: 1.8 Angstrom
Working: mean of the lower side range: 3.89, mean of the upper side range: 3.58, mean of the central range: 3.5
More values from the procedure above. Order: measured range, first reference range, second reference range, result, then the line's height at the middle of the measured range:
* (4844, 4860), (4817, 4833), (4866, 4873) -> -1.42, 3.56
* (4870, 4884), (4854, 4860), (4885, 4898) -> 0.17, 3.6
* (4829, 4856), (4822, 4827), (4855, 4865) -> -2.71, 3.53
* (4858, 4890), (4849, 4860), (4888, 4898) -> 2.47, 3.76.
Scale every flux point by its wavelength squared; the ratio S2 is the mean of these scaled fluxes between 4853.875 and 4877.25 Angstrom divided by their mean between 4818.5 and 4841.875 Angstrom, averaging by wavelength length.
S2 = 0.88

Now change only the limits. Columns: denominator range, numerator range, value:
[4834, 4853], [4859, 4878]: 0.85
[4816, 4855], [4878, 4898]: 0.96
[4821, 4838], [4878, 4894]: 0.95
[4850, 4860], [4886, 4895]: 0.96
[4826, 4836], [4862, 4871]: 0.90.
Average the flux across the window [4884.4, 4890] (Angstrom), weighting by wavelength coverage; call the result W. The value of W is 3.46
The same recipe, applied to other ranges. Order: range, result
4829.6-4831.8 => 3.61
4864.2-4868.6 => 3.72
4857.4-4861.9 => 3.09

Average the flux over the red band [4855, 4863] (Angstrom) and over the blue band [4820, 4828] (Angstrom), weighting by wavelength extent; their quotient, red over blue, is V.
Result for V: 0.82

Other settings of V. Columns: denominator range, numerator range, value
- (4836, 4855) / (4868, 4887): 0.90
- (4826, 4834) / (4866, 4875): 0.87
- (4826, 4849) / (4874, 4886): 0.96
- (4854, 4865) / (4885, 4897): 1.10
